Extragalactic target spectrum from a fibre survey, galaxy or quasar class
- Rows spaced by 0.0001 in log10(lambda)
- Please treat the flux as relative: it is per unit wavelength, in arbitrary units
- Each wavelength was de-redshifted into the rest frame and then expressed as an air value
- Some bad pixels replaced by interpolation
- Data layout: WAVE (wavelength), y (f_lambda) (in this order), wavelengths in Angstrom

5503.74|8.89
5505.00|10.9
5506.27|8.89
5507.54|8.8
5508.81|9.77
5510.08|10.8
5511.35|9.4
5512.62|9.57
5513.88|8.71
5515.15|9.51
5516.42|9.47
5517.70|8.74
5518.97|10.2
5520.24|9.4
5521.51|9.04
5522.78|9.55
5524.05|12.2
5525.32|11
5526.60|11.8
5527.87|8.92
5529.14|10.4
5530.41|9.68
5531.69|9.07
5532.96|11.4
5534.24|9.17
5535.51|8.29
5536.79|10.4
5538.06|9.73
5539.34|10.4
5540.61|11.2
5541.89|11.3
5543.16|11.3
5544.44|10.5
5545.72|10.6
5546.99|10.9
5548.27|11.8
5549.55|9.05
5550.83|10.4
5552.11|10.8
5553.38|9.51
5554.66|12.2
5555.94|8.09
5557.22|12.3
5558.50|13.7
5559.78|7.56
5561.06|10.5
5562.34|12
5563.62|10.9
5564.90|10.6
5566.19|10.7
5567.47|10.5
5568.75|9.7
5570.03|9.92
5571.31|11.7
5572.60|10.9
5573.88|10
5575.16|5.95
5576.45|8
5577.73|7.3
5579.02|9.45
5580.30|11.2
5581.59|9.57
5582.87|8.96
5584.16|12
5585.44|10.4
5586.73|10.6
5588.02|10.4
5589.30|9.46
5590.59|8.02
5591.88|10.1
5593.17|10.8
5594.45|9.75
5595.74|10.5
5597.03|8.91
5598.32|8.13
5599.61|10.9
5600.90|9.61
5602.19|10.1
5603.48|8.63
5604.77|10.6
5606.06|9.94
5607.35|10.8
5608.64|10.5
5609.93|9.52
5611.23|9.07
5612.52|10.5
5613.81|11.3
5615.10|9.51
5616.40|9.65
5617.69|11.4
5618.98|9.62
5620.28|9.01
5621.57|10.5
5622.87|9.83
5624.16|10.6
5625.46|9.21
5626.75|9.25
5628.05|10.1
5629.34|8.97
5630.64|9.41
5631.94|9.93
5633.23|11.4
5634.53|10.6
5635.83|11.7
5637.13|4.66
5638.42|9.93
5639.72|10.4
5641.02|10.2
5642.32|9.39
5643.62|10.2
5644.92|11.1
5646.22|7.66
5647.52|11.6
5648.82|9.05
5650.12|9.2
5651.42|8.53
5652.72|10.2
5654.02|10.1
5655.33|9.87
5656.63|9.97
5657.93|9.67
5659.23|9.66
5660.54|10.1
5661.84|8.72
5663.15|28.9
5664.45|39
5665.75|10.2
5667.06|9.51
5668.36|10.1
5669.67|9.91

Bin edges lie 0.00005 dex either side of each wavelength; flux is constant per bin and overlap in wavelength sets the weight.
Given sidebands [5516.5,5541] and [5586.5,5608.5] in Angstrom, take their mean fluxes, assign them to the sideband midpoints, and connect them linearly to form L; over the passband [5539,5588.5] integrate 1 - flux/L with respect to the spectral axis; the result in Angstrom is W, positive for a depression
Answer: -2.0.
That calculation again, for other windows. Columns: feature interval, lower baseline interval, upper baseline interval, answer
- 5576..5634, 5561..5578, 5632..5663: 0.7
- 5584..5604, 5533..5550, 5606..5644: 0.5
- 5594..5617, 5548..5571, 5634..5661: 0.5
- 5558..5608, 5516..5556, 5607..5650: 0.5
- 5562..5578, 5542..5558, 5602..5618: 0.9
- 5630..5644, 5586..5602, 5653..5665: 3.5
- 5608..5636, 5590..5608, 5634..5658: -0.9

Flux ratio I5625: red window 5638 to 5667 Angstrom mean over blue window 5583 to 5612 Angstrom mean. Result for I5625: 1.20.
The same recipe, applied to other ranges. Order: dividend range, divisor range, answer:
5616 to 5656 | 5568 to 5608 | 1.00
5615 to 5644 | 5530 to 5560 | 0.94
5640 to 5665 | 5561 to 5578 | 1.22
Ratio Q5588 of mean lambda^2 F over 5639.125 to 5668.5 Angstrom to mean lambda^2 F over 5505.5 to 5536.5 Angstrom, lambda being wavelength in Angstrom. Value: 1.3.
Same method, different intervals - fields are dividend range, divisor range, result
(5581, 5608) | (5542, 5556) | 0.95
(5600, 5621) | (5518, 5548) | 1.00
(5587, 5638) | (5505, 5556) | 1.00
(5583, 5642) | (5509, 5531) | 1.03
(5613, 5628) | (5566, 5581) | 1.06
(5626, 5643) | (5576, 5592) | 1.02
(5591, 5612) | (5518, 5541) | 1.00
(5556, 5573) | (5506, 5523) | 1.16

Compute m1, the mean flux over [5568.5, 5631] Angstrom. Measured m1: 9.8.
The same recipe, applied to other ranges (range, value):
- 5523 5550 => 10.4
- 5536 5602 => 10.2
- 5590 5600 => 9.61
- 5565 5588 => 9.85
